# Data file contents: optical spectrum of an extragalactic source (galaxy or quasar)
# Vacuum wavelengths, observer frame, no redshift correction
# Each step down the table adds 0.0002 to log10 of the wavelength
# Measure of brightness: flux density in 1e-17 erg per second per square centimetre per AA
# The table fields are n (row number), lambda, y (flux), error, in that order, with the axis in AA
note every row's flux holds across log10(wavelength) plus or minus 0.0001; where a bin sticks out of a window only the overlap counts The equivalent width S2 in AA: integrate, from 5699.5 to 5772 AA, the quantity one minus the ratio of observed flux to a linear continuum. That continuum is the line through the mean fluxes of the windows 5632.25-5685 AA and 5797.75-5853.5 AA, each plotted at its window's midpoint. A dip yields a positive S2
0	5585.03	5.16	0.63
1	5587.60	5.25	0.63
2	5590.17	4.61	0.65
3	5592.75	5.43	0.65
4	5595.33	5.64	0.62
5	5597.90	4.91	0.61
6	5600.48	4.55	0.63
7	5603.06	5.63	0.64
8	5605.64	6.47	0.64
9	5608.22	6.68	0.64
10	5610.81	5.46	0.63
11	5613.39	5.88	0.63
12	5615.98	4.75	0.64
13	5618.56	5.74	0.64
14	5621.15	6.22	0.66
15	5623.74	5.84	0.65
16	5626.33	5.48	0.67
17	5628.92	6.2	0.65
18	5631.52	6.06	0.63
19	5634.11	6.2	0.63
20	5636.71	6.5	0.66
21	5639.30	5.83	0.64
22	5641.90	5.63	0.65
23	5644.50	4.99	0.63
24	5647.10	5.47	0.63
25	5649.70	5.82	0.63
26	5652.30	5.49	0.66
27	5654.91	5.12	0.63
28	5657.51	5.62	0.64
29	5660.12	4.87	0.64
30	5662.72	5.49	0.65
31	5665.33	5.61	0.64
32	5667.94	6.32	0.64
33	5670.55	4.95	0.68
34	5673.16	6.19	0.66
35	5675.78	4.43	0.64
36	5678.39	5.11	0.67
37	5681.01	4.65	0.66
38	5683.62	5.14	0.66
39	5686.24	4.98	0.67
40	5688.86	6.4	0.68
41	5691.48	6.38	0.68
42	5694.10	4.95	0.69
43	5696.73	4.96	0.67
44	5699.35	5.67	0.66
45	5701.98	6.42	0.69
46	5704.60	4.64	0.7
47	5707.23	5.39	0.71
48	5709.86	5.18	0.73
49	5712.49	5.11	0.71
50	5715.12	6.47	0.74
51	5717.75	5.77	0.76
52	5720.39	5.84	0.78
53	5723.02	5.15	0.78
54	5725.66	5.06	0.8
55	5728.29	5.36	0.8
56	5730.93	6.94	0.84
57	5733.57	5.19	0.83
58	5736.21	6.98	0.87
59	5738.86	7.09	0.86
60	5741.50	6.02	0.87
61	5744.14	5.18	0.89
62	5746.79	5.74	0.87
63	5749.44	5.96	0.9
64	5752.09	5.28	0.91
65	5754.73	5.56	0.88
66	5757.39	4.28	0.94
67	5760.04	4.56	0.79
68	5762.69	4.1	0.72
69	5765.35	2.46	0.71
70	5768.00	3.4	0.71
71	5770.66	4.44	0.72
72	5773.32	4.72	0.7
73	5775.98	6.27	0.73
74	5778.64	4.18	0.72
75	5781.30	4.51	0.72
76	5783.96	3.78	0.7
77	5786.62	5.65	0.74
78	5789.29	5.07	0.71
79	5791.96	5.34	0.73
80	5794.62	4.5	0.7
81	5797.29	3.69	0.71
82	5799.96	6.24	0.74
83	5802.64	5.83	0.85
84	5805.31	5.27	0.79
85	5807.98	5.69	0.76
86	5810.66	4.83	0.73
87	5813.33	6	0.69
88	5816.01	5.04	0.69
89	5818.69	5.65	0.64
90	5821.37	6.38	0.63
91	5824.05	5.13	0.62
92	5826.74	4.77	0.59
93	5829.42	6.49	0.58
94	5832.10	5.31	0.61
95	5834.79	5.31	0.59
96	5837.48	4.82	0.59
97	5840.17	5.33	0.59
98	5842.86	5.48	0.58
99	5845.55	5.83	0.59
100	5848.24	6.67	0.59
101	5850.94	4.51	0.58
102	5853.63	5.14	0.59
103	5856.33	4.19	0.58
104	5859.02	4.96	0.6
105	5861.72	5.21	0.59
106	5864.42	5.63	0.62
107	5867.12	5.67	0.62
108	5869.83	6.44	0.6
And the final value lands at 2.1 AA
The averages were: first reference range 5.48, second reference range 5.49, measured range 5.32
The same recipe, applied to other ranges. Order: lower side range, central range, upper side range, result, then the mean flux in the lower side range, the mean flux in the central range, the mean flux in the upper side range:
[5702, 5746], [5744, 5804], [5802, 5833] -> 8.71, 5.73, 4.81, 5.53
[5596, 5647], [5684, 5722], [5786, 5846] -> 0.06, 5.73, 5.57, 5.37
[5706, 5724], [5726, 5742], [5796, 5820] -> -1.96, 5.57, 6.2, 5.36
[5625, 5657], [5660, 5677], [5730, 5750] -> 1.13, 5.73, 5.45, 6.13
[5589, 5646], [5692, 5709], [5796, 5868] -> 0.53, 5.67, 5.38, 5.37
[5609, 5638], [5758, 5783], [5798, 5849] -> 5.97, 5.86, 4.29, 5.55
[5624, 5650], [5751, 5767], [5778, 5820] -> 2.85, 5.82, 4.34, 5.1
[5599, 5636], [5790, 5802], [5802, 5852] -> 1.16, 5.8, 5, 5.49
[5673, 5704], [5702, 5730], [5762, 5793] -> -1.93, 5.39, 5.47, 4.49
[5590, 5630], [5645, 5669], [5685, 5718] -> 0.34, 5.62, 5.51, 5.56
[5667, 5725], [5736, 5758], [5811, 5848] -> -1.20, 5.45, 5.77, 5.52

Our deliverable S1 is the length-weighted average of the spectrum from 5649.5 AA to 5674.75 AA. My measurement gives 5.52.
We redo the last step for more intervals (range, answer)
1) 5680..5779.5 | 5.32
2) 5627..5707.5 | 5.53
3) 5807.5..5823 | 5.58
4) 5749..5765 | 4.75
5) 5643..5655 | 5.41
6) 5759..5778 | 4.27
